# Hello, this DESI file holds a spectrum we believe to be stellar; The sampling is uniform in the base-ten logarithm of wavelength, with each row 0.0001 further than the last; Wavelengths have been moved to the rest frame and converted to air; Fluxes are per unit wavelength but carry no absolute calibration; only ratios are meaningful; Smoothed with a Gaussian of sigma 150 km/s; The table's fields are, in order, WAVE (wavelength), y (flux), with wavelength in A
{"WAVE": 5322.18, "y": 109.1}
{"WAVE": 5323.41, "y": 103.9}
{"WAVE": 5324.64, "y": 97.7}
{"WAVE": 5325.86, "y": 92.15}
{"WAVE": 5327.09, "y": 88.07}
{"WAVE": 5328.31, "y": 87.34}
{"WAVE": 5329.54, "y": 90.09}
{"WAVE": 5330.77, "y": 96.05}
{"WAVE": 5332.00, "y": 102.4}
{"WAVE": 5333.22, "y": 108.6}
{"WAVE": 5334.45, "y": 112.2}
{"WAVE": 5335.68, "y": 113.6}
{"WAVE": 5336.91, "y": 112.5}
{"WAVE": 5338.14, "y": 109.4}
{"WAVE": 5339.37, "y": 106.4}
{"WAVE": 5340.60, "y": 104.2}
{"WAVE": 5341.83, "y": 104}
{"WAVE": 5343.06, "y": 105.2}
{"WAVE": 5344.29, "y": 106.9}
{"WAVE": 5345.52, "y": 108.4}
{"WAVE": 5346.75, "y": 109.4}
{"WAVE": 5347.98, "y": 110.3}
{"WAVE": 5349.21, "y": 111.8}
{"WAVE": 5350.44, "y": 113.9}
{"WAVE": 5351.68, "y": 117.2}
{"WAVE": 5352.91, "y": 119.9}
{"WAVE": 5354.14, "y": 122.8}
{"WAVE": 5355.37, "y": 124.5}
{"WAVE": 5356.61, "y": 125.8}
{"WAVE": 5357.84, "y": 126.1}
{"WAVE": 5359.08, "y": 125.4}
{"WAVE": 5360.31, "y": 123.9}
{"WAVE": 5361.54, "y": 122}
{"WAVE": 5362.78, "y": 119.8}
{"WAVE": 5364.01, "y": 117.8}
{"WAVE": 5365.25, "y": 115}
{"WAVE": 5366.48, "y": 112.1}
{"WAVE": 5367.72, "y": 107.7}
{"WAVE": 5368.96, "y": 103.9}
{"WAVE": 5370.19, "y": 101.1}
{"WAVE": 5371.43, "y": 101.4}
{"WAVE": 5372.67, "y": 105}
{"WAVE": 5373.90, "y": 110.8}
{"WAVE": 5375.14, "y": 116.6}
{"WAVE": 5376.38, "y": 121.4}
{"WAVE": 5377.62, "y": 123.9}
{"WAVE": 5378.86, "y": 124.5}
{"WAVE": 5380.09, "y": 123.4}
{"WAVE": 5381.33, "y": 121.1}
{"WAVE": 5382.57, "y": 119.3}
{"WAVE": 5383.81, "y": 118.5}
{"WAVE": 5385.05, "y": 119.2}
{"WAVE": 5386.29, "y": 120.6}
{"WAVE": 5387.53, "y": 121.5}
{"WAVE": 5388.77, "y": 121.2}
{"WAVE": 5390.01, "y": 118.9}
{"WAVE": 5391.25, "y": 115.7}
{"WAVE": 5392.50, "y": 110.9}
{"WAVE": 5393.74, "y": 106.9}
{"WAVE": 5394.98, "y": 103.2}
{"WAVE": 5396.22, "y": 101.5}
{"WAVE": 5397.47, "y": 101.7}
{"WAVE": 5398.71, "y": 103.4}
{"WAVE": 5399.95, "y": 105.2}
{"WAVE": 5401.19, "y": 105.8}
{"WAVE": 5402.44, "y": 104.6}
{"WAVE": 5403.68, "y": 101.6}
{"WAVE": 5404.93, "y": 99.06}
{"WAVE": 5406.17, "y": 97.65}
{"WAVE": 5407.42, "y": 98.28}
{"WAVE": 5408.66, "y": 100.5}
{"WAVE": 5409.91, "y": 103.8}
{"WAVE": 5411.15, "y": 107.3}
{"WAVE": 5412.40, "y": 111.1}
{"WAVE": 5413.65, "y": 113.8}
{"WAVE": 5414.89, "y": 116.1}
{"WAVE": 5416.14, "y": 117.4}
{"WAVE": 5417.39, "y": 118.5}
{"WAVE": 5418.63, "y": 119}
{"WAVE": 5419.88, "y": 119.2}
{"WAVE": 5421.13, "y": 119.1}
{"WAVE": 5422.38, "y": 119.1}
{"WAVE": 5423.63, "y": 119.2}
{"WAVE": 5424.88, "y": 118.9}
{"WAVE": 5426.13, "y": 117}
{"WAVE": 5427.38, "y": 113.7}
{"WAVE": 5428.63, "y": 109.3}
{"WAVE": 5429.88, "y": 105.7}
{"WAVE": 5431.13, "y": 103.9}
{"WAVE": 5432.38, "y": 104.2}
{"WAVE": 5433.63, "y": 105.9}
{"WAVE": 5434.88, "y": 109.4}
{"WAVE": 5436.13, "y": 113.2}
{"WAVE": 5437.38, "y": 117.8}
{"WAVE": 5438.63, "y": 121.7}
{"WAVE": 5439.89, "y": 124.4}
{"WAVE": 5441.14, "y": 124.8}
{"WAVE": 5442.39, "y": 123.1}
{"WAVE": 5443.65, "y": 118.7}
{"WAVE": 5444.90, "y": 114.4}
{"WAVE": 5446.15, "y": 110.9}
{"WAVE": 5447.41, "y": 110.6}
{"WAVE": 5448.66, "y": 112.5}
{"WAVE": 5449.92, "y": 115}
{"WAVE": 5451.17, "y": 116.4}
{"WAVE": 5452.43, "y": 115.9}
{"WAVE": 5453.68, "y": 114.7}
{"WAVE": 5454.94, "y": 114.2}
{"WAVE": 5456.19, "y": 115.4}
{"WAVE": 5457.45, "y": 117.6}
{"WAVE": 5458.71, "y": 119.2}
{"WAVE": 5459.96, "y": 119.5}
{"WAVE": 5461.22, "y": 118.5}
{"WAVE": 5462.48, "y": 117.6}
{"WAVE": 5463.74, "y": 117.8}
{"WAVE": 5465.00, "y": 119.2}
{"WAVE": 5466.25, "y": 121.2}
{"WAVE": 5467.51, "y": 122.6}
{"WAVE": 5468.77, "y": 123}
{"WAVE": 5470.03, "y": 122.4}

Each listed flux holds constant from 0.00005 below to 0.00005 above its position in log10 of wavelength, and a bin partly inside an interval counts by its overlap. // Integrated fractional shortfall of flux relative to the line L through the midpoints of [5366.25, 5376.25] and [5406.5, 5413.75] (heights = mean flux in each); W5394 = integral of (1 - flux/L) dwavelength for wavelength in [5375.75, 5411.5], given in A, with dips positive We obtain -1.7 A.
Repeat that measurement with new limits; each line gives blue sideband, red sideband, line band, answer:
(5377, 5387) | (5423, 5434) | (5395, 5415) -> 2.1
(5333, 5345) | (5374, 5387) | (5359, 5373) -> 0.4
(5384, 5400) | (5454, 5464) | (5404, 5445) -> 0.6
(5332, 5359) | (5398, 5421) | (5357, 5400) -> -1.7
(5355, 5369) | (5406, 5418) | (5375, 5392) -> -0.9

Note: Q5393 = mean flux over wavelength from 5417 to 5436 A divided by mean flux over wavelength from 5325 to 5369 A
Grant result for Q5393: 1.03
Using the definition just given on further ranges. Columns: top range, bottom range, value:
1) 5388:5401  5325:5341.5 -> 1.07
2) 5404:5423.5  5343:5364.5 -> 0.94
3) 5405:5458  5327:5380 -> 1.01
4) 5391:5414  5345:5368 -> 0.89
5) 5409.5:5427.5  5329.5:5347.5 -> 1.09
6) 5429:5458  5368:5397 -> 1.00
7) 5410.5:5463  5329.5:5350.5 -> 1.08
